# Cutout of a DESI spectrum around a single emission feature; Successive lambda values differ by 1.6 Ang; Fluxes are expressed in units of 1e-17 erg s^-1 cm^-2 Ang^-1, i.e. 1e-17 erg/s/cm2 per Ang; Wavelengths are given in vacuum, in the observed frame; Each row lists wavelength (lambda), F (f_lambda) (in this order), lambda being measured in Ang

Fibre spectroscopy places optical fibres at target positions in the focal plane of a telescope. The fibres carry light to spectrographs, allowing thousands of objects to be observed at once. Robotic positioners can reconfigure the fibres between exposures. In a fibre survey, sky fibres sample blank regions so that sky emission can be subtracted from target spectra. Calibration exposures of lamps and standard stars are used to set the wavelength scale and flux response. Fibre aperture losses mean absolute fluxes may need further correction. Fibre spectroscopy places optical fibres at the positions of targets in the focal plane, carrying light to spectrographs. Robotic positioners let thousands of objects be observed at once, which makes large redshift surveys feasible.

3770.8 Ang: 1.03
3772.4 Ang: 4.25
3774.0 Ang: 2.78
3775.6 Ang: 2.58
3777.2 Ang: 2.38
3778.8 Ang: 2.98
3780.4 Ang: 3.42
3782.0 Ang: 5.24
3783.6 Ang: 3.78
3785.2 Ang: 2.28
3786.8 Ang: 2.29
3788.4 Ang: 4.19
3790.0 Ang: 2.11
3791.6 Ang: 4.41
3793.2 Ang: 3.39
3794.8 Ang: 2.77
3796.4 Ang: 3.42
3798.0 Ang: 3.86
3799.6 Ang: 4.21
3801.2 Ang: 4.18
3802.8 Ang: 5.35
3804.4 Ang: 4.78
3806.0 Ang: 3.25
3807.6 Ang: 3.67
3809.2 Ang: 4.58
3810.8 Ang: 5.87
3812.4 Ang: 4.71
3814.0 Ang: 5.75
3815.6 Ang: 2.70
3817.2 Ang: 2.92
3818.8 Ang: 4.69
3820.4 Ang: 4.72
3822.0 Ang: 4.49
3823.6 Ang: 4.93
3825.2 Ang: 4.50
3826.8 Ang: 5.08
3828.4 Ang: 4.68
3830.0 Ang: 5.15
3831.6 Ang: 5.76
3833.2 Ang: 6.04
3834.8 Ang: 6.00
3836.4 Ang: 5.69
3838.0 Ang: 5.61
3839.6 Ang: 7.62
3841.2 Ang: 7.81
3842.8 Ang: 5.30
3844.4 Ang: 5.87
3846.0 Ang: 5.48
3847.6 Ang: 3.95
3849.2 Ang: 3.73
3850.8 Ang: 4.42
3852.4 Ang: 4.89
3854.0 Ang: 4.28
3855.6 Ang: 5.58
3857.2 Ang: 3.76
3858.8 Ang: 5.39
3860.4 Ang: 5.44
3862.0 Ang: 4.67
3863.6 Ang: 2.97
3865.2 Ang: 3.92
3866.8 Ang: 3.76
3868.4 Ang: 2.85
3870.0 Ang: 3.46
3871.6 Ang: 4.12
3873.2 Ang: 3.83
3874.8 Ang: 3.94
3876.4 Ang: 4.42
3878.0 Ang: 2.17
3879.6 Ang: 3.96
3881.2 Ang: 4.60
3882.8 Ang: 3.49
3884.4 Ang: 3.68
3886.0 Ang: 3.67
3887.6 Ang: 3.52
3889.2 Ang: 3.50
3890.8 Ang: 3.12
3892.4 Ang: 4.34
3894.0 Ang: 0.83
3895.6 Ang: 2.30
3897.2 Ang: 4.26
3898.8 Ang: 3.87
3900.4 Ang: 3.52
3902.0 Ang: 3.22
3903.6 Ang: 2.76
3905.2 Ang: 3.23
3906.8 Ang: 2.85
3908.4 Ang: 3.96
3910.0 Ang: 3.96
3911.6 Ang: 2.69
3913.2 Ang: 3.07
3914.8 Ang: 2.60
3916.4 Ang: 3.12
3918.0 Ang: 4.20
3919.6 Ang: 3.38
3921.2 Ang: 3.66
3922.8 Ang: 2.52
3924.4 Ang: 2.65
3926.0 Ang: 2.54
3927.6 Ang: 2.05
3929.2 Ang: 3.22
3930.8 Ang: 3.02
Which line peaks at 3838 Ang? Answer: C IV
